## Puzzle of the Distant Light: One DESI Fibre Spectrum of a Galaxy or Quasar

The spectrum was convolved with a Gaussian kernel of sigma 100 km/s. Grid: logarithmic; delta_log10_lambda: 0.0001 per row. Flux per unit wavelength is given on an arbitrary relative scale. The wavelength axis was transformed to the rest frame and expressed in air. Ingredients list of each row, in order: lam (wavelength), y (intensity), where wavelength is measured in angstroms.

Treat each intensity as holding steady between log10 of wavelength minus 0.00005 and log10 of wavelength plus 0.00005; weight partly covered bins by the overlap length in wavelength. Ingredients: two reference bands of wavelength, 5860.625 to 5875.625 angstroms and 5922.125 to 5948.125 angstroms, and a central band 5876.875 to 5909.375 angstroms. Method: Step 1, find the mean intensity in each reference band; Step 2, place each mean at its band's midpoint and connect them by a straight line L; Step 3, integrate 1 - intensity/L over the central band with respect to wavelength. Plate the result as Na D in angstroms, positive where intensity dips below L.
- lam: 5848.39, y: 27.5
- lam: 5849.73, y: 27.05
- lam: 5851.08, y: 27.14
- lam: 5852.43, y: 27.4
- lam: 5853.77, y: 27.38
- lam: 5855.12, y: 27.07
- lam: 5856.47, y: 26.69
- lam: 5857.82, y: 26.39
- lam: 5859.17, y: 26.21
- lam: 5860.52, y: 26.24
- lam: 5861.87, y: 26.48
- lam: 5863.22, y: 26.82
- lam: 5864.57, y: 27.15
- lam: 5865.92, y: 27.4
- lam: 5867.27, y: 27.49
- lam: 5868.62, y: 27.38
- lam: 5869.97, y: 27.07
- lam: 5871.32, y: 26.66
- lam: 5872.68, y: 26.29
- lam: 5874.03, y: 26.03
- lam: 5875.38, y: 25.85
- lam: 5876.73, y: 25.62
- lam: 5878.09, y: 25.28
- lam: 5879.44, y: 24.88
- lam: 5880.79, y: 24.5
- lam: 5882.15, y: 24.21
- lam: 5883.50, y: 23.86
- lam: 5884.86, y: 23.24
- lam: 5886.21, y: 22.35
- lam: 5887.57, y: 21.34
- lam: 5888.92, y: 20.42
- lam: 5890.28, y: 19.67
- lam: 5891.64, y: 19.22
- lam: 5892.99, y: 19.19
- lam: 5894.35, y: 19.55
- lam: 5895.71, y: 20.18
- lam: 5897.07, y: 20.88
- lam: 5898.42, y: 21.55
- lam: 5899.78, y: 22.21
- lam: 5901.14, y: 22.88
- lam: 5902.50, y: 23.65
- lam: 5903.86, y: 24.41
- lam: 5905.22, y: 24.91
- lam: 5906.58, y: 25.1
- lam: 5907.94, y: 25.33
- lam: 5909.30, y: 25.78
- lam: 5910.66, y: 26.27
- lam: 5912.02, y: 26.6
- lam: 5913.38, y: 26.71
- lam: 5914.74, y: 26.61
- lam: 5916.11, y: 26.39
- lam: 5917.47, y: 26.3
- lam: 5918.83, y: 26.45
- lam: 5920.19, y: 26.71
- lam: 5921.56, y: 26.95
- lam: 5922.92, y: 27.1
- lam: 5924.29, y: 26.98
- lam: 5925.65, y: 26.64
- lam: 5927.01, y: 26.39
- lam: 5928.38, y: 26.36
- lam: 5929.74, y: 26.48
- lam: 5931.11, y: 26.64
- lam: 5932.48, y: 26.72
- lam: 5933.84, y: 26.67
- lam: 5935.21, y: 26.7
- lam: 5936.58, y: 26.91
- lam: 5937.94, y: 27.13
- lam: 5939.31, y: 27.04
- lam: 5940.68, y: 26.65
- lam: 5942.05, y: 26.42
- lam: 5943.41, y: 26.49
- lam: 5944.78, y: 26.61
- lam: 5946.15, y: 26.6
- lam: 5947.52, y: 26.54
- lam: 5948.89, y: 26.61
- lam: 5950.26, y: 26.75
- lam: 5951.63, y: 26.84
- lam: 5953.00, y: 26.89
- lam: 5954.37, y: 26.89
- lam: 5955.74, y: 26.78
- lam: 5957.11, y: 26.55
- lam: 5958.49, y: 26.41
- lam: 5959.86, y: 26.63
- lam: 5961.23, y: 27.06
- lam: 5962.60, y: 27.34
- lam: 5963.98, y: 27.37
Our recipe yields 4.9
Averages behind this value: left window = 26.8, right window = 26.7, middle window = 22.7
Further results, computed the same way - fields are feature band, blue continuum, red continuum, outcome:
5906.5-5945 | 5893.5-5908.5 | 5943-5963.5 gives -3.04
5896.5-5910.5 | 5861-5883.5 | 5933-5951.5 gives 1.38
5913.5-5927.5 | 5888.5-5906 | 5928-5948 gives -1.28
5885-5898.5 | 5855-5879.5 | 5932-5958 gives 3.09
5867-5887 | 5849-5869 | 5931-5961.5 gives 1.18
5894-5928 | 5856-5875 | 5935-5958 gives 2.23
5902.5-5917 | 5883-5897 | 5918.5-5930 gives -0.90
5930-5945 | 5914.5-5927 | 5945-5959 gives -0.03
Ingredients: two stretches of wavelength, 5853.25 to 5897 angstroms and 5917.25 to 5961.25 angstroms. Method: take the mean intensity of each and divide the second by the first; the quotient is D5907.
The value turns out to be 1.1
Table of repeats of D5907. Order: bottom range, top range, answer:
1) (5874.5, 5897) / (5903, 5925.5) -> 1.17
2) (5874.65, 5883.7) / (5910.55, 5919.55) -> 1.06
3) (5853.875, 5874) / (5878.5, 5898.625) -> 0.81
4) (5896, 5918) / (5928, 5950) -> 1.08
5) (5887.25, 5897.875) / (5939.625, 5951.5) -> 1.33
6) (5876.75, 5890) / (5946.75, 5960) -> 1.14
